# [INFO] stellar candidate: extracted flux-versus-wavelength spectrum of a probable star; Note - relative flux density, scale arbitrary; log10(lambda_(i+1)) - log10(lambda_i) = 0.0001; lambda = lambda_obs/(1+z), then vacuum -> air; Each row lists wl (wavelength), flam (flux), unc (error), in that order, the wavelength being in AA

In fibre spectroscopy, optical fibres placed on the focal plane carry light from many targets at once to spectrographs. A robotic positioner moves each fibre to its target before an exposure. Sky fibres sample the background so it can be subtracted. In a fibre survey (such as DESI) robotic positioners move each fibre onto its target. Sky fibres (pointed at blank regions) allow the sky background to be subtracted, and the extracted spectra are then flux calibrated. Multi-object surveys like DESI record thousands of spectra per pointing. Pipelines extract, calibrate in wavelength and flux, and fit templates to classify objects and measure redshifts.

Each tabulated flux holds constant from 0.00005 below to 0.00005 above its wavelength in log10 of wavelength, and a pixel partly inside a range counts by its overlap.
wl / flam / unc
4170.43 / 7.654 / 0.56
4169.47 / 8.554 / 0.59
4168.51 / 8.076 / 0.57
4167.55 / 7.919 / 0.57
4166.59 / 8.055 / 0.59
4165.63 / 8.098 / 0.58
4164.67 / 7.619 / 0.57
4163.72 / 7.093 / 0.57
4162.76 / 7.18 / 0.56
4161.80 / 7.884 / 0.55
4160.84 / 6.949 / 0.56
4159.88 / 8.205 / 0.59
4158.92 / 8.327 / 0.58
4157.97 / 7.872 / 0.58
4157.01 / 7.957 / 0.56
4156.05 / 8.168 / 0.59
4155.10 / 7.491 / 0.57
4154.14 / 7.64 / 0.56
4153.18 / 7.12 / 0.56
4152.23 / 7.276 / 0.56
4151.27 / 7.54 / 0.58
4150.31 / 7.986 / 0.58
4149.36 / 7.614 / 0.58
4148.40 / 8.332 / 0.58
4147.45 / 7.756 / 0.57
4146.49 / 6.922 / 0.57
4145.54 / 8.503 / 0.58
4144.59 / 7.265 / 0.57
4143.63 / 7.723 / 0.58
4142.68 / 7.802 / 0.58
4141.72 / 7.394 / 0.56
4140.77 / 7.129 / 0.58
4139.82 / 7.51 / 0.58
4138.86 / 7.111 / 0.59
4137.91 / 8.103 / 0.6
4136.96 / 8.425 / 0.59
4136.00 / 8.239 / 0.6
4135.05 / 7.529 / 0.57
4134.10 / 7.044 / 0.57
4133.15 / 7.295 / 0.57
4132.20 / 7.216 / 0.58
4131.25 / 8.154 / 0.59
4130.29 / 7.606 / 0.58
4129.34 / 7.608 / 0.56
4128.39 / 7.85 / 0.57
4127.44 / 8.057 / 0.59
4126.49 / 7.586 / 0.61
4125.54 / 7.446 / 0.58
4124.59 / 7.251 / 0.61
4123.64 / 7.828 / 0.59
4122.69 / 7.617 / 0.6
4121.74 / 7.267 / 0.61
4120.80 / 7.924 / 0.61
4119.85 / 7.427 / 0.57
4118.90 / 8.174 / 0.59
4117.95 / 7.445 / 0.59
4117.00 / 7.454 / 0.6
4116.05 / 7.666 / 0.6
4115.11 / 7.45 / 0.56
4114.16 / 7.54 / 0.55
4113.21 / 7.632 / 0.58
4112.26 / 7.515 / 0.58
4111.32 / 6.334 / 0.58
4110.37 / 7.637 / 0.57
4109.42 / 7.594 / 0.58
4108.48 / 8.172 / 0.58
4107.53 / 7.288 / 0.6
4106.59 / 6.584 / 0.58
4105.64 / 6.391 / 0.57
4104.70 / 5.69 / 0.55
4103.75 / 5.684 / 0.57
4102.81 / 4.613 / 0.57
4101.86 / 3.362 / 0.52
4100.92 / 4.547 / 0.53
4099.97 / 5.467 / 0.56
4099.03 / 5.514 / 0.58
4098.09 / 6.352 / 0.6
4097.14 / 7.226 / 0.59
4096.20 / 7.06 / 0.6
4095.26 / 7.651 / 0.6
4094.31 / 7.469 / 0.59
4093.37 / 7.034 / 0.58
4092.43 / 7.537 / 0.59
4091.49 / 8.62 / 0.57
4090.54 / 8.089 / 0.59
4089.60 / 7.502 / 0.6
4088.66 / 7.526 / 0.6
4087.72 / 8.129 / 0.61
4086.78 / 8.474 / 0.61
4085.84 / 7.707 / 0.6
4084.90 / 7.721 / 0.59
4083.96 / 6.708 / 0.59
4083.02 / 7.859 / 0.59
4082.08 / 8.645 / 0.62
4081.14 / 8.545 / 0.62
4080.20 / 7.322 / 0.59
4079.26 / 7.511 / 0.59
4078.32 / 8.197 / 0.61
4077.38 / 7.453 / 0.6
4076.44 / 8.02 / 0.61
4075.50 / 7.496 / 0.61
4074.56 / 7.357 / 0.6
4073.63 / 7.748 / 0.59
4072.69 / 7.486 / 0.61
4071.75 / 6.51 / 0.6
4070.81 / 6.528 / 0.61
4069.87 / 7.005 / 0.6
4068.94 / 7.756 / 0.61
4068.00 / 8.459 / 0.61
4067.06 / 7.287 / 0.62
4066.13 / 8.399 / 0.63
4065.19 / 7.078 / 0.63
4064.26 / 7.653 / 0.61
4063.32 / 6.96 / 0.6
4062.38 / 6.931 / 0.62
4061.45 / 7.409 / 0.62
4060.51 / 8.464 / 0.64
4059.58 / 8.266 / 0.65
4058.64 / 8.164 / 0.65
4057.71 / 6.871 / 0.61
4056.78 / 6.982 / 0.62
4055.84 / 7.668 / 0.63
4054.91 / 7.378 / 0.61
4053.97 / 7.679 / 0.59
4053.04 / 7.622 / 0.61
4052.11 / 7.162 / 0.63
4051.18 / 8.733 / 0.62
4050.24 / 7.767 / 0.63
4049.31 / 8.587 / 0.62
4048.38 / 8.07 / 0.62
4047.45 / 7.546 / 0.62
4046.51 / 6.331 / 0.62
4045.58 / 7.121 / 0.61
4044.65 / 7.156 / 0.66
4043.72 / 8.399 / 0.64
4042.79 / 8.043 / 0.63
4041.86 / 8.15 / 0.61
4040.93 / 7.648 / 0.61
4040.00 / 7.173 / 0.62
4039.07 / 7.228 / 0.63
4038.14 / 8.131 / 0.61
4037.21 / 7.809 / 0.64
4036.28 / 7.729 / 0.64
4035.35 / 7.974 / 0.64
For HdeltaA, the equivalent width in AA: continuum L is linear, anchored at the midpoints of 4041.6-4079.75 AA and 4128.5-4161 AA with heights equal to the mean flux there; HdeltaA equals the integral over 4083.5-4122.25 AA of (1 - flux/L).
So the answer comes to 3.0 AA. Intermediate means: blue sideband 7.59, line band 7.06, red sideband 7.68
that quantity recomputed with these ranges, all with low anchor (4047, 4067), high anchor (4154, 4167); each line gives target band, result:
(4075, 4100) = 0.5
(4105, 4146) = 1.0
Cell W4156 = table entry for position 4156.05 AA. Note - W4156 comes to 8.168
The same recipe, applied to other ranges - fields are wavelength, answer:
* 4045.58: 7.121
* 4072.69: 7.486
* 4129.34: 7.608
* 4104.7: 5.69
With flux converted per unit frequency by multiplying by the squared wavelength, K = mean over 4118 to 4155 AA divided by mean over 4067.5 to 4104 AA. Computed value 1.09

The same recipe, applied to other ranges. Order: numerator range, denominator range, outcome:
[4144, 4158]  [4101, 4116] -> 1.19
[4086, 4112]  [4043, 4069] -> 0.91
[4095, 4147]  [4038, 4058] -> 0.98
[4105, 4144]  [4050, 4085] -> 1.02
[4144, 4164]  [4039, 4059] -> 1.06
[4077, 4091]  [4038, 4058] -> 1.05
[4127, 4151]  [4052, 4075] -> 1.07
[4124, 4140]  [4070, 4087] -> 1.03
